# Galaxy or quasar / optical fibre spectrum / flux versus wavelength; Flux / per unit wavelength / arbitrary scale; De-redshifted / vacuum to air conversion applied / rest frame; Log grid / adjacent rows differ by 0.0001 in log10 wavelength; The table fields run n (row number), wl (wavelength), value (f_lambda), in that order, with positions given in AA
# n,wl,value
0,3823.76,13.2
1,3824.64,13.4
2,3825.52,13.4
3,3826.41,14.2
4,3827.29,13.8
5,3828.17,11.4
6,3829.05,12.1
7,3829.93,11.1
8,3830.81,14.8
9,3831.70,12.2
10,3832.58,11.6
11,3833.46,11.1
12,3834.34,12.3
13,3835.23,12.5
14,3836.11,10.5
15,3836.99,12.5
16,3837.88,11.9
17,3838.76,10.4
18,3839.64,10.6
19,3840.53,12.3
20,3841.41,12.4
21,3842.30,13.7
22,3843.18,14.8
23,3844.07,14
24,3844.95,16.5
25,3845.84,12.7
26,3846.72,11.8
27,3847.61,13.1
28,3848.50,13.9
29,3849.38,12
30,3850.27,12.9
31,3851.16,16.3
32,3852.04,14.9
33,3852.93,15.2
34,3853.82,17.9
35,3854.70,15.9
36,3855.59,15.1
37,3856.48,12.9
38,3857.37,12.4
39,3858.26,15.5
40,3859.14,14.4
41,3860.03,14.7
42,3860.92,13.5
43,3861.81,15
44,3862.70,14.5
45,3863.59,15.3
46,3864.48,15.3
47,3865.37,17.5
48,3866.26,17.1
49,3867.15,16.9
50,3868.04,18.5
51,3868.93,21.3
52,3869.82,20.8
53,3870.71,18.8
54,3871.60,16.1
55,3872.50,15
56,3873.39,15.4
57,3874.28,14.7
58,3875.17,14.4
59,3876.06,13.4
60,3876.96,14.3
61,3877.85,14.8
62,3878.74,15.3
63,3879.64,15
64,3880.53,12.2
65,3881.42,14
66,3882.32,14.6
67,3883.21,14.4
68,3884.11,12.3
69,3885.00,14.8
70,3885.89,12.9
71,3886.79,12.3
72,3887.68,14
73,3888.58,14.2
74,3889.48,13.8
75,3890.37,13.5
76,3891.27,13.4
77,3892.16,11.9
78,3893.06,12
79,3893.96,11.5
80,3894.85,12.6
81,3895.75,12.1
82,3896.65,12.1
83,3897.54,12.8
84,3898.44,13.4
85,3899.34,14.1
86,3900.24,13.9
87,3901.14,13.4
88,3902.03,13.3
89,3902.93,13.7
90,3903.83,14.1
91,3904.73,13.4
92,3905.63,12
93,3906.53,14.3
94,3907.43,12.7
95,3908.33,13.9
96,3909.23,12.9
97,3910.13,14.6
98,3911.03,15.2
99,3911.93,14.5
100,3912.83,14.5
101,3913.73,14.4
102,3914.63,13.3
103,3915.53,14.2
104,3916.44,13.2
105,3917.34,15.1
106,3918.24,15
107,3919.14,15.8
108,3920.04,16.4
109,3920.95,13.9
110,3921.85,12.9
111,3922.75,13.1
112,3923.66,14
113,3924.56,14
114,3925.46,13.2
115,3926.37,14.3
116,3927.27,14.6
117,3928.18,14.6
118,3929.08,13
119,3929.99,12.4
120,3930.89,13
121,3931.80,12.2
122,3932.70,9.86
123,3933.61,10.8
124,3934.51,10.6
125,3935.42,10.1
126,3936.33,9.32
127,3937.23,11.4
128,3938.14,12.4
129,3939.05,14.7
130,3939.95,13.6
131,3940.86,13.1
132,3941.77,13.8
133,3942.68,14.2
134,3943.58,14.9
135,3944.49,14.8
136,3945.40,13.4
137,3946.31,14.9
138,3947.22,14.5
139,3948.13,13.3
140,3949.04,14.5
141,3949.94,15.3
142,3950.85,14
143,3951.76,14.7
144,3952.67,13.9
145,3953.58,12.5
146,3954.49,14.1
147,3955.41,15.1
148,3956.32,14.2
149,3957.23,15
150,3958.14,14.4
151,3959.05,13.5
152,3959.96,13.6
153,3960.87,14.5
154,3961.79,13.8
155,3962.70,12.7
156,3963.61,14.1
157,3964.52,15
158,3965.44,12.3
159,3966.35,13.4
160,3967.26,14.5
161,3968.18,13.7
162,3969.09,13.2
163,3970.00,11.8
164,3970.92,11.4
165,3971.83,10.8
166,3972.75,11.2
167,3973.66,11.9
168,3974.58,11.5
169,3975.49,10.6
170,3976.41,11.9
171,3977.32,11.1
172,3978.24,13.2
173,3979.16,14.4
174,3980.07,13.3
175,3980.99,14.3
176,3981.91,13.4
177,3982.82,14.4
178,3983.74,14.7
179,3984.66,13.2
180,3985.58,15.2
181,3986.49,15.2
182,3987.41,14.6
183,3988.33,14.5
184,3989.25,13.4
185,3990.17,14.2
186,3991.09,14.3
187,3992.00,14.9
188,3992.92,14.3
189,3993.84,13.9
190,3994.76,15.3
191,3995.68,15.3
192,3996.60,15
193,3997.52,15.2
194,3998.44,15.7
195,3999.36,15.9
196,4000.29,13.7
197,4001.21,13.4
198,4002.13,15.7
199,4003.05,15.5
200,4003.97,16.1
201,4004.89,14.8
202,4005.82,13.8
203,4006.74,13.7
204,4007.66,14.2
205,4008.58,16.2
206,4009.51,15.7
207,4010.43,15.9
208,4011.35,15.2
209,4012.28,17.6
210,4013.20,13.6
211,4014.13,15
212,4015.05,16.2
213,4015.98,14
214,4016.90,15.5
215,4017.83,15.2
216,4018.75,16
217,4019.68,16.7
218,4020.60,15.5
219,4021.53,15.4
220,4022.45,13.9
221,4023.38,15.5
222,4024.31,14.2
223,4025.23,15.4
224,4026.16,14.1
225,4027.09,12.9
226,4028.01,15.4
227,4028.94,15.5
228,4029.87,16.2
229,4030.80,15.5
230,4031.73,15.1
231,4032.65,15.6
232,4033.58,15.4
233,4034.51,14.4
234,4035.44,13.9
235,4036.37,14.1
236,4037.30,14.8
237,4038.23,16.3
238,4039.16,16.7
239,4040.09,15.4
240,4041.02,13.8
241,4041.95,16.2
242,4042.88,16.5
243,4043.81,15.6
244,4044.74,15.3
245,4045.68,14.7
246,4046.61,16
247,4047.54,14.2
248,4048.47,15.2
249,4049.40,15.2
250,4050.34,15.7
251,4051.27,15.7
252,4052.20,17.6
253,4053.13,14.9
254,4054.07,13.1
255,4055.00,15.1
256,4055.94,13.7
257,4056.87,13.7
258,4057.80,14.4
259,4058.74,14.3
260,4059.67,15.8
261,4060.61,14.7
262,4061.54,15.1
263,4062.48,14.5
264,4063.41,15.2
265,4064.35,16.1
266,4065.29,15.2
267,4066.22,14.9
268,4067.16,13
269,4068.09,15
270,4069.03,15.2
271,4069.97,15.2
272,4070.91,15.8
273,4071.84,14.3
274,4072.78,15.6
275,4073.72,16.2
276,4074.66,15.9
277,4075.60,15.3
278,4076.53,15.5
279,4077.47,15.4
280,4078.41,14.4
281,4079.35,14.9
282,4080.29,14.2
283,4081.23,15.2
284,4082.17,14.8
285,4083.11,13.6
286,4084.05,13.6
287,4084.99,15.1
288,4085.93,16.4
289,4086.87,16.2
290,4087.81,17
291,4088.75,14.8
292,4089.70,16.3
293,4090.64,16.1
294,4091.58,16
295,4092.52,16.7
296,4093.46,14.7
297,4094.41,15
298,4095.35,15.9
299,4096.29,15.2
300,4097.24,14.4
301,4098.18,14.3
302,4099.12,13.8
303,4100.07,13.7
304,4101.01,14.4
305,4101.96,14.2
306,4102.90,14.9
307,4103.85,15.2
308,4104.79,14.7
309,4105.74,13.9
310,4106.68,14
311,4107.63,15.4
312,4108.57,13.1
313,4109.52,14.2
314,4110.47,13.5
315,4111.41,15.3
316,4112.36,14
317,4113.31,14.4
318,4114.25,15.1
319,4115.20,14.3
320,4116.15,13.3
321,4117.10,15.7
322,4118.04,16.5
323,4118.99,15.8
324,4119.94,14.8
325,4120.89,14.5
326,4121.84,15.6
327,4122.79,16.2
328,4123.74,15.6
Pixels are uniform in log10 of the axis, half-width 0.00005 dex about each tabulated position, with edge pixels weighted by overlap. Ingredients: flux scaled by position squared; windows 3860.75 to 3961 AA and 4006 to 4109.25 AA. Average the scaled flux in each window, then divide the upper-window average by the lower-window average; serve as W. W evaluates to 1.2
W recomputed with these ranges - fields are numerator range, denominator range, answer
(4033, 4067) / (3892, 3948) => 1.20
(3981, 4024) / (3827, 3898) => 1.15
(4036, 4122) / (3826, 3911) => 1.20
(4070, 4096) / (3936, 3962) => 1.18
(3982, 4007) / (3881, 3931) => 1.12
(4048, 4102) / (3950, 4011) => 1.13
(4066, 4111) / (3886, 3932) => 1.20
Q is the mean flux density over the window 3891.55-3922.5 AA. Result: 13.6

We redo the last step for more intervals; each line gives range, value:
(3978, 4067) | 14.9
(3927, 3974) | 13.2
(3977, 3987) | 13.9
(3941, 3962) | 14.2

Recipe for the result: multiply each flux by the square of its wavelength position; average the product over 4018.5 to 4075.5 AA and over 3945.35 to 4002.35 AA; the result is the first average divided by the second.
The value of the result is 1.1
